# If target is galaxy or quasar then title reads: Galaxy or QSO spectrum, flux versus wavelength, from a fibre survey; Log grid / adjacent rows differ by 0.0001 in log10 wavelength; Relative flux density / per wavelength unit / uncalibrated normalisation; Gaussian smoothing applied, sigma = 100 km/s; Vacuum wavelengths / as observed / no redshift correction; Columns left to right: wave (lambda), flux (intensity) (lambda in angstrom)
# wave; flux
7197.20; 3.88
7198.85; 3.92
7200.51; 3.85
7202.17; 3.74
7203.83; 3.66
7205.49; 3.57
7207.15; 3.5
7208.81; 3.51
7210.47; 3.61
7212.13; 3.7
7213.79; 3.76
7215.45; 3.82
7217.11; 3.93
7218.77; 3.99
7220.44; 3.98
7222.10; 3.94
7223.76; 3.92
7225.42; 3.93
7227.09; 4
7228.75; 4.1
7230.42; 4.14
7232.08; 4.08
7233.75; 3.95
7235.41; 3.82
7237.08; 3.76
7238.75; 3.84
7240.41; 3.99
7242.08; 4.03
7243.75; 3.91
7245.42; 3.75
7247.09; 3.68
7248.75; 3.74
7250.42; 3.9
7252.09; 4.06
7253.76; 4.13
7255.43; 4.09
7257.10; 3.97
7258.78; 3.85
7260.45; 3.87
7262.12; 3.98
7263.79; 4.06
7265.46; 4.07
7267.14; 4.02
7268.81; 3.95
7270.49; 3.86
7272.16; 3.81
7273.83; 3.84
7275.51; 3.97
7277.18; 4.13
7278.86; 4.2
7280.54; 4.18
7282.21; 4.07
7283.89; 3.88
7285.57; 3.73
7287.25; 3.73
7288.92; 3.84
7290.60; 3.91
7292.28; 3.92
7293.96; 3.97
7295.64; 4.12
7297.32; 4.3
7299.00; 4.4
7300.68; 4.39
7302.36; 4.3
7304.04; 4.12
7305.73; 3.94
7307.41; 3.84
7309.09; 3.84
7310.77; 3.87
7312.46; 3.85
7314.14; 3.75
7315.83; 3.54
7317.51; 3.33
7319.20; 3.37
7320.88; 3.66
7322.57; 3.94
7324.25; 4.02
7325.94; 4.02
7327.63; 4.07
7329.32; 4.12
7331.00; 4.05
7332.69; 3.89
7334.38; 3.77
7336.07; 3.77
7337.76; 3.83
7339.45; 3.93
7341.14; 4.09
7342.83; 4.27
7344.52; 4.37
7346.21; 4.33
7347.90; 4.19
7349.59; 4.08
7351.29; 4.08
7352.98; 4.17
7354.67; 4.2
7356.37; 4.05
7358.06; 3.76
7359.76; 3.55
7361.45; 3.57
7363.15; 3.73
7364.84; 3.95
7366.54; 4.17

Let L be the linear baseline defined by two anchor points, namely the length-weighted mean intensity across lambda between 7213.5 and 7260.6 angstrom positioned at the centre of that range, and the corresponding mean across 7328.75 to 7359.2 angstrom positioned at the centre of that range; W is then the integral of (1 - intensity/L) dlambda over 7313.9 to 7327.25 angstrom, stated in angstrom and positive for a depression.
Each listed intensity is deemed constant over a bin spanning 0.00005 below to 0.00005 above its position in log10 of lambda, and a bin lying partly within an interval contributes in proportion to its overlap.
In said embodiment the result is 1.02 angstrom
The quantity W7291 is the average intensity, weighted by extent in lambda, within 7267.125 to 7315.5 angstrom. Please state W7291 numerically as 3.99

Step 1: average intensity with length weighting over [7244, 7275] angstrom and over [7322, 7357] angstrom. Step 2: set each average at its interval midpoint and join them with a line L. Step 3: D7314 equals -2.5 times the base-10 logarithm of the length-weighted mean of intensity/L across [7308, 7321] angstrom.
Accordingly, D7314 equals 0.10 mag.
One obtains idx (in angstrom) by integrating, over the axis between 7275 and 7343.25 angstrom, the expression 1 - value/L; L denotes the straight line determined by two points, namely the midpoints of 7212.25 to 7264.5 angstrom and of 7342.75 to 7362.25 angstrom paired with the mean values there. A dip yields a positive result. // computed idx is 0.9 angstrom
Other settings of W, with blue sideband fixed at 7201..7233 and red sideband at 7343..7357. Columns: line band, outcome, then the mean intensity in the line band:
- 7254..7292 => 0.3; 3.96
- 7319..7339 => 1.2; 3.89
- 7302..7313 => 0.3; 3.95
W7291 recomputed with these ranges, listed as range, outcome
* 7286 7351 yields 3.97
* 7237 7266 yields 3.93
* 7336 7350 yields 4.12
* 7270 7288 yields 3.95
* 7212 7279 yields 3.94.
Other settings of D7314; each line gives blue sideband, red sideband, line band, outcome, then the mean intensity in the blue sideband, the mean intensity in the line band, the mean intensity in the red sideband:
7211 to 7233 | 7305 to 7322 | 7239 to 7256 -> -0.01 mag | 3.94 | 3.92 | 3.7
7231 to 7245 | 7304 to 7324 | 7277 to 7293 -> -0.04 mag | 3.92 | 3.95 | 3.75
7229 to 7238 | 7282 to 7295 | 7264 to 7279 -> -0.02 mag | 3.96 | 3.98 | 3.87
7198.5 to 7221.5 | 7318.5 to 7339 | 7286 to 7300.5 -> -0.05 mag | 3.75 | 4.03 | 3.88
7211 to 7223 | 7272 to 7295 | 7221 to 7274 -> -0.01 mag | 3.87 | 3.94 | 3.95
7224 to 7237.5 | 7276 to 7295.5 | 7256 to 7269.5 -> 0.00 mag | 3.98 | 3.97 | 3.97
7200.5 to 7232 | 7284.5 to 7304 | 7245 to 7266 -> 0.00 mag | 3.83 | 3.94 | 4.06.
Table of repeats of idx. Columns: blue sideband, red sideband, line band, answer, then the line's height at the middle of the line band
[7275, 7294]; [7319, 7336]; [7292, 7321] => 0.07 angstrom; 3.93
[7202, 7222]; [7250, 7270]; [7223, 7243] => -0.59 angstrom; 3.85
